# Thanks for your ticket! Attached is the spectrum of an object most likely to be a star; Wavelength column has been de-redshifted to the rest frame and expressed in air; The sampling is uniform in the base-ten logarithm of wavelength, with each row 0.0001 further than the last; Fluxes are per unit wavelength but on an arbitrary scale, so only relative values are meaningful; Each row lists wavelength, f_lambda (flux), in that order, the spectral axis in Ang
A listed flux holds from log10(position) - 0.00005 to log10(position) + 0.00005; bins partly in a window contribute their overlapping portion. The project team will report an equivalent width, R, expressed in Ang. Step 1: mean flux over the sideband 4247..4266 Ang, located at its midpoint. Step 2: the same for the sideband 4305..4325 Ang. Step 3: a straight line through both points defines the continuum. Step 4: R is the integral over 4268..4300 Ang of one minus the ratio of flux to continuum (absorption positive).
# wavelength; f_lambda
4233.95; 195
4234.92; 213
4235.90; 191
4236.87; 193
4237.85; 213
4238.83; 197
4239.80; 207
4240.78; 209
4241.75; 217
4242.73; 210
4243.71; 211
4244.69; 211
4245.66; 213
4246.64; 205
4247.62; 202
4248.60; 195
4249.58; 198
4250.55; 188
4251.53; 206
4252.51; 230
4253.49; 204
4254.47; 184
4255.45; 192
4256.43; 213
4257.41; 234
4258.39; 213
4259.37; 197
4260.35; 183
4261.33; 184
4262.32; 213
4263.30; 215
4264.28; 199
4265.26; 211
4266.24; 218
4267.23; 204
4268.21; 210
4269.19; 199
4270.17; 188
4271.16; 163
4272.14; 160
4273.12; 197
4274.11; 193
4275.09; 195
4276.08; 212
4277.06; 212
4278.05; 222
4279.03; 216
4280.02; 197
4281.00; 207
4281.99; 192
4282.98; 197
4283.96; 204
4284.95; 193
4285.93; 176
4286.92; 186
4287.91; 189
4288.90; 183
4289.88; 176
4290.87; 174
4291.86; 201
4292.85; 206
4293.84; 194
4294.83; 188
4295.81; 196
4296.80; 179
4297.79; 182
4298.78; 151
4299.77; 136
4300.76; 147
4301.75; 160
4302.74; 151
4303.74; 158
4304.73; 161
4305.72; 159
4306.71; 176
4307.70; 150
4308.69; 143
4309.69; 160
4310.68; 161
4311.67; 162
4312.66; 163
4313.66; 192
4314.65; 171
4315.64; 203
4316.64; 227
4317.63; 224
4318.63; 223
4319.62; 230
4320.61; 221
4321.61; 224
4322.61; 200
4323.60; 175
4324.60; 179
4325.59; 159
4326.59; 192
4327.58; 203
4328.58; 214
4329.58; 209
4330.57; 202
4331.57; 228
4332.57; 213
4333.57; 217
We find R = 0.9 Ang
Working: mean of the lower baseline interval 203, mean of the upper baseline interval 187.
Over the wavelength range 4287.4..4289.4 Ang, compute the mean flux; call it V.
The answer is 186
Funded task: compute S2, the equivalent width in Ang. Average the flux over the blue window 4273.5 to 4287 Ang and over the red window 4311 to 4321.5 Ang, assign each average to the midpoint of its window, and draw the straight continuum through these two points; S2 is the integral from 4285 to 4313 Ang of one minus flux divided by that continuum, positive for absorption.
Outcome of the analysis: 4.2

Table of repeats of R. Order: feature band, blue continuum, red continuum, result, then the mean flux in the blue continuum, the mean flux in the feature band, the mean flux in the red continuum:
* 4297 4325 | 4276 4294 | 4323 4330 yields 2.1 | 196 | 178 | 190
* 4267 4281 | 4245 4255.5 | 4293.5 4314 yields -0.9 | 202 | 198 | 165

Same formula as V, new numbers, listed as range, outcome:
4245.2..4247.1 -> 209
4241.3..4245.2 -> 212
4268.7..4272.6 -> 178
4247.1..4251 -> 196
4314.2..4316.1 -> 187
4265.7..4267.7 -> 211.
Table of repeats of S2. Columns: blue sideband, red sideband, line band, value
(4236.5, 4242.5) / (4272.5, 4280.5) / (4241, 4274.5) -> 0.6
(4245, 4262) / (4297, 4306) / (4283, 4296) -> -1.7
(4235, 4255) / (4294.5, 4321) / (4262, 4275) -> -0.2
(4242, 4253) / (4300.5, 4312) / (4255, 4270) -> -0.9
